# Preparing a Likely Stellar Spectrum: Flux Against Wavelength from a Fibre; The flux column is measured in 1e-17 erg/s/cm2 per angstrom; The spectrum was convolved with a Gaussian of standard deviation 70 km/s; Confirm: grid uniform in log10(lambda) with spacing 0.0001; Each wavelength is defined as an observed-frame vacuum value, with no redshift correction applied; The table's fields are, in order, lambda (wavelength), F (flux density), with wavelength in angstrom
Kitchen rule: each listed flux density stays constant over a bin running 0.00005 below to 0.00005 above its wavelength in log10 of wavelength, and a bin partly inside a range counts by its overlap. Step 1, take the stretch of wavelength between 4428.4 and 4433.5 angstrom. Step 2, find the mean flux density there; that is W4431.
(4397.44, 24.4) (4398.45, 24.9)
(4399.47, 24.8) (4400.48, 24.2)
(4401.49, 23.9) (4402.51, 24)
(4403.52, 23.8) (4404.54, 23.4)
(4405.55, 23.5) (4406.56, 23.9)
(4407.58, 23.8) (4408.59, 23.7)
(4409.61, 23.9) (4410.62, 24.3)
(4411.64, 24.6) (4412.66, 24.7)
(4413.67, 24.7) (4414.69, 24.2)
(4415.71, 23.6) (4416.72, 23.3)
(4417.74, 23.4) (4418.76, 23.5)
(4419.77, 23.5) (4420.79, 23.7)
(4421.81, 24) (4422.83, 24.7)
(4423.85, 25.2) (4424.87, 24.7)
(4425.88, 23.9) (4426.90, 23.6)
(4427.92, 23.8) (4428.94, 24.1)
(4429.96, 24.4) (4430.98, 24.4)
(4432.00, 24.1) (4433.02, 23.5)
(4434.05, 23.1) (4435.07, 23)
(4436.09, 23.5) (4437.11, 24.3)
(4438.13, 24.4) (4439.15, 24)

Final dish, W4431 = 24.1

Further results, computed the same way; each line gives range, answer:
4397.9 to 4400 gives 24.8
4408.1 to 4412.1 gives 24.1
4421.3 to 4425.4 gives 24.7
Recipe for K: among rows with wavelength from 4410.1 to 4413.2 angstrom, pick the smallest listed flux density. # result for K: 24.3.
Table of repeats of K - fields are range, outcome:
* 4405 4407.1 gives 23.5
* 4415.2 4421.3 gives 23.3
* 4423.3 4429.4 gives 23.6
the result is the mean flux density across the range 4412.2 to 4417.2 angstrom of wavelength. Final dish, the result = 24.1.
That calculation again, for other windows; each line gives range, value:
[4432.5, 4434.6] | 23.2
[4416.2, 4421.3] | 23.5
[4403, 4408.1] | 23.7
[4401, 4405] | 23.7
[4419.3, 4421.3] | 23.6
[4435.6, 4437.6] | 23.9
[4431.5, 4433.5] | 23.8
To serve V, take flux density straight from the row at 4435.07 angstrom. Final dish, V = 23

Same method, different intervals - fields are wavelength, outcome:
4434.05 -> 23.1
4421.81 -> 24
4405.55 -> 23.5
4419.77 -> 23.5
